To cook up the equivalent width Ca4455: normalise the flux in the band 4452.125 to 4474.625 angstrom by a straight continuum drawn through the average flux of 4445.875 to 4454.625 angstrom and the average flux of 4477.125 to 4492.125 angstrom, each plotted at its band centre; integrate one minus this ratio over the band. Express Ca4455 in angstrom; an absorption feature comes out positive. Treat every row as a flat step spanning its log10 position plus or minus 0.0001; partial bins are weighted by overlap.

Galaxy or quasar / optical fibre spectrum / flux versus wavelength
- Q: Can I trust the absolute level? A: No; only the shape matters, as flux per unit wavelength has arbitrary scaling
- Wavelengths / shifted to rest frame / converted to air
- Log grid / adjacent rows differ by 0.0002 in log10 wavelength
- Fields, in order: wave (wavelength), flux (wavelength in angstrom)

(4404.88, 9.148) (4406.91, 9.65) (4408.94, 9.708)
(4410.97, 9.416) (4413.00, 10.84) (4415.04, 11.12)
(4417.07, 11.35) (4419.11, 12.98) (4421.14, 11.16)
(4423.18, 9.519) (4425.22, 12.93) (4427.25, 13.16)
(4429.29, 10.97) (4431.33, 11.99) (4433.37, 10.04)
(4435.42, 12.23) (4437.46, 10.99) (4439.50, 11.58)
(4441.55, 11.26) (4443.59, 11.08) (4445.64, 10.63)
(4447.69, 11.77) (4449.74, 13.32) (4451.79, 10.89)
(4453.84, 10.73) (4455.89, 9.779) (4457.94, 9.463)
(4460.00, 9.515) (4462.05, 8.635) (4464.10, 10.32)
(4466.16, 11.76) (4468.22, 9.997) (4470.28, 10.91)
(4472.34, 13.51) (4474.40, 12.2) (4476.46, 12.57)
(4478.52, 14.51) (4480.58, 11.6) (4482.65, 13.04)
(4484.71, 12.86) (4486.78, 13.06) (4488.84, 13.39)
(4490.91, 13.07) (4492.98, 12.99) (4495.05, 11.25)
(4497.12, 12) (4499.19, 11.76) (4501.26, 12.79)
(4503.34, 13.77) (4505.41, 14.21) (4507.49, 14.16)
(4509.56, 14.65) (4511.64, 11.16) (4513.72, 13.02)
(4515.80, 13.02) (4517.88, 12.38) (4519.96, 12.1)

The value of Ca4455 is 3.0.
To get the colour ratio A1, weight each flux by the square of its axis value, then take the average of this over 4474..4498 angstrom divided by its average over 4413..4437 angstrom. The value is 1.13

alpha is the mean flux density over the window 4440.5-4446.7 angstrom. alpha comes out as 11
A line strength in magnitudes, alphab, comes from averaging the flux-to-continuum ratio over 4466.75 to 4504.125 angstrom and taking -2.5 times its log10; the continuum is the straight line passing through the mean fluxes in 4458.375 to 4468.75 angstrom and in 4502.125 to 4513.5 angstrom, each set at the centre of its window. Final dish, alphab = -0.07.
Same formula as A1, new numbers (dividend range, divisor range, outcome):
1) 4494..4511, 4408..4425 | 1.25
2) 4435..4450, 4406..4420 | 1.09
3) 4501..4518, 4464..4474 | 1.18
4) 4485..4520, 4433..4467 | 1.22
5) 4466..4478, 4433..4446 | 1.08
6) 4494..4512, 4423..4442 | 1.15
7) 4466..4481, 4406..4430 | 1.13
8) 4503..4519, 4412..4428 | 1.19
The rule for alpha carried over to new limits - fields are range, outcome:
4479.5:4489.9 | 12.8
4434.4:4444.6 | 11.4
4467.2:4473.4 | 11.5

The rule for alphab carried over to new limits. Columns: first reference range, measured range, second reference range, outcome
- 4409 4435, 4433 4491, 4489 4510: 0.06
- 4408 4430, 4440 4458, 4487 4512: 0.07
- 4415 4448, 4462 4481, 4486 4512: 0.06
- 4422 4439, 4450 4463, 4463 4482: 0.17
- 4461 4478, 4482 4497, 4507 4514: -0.04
